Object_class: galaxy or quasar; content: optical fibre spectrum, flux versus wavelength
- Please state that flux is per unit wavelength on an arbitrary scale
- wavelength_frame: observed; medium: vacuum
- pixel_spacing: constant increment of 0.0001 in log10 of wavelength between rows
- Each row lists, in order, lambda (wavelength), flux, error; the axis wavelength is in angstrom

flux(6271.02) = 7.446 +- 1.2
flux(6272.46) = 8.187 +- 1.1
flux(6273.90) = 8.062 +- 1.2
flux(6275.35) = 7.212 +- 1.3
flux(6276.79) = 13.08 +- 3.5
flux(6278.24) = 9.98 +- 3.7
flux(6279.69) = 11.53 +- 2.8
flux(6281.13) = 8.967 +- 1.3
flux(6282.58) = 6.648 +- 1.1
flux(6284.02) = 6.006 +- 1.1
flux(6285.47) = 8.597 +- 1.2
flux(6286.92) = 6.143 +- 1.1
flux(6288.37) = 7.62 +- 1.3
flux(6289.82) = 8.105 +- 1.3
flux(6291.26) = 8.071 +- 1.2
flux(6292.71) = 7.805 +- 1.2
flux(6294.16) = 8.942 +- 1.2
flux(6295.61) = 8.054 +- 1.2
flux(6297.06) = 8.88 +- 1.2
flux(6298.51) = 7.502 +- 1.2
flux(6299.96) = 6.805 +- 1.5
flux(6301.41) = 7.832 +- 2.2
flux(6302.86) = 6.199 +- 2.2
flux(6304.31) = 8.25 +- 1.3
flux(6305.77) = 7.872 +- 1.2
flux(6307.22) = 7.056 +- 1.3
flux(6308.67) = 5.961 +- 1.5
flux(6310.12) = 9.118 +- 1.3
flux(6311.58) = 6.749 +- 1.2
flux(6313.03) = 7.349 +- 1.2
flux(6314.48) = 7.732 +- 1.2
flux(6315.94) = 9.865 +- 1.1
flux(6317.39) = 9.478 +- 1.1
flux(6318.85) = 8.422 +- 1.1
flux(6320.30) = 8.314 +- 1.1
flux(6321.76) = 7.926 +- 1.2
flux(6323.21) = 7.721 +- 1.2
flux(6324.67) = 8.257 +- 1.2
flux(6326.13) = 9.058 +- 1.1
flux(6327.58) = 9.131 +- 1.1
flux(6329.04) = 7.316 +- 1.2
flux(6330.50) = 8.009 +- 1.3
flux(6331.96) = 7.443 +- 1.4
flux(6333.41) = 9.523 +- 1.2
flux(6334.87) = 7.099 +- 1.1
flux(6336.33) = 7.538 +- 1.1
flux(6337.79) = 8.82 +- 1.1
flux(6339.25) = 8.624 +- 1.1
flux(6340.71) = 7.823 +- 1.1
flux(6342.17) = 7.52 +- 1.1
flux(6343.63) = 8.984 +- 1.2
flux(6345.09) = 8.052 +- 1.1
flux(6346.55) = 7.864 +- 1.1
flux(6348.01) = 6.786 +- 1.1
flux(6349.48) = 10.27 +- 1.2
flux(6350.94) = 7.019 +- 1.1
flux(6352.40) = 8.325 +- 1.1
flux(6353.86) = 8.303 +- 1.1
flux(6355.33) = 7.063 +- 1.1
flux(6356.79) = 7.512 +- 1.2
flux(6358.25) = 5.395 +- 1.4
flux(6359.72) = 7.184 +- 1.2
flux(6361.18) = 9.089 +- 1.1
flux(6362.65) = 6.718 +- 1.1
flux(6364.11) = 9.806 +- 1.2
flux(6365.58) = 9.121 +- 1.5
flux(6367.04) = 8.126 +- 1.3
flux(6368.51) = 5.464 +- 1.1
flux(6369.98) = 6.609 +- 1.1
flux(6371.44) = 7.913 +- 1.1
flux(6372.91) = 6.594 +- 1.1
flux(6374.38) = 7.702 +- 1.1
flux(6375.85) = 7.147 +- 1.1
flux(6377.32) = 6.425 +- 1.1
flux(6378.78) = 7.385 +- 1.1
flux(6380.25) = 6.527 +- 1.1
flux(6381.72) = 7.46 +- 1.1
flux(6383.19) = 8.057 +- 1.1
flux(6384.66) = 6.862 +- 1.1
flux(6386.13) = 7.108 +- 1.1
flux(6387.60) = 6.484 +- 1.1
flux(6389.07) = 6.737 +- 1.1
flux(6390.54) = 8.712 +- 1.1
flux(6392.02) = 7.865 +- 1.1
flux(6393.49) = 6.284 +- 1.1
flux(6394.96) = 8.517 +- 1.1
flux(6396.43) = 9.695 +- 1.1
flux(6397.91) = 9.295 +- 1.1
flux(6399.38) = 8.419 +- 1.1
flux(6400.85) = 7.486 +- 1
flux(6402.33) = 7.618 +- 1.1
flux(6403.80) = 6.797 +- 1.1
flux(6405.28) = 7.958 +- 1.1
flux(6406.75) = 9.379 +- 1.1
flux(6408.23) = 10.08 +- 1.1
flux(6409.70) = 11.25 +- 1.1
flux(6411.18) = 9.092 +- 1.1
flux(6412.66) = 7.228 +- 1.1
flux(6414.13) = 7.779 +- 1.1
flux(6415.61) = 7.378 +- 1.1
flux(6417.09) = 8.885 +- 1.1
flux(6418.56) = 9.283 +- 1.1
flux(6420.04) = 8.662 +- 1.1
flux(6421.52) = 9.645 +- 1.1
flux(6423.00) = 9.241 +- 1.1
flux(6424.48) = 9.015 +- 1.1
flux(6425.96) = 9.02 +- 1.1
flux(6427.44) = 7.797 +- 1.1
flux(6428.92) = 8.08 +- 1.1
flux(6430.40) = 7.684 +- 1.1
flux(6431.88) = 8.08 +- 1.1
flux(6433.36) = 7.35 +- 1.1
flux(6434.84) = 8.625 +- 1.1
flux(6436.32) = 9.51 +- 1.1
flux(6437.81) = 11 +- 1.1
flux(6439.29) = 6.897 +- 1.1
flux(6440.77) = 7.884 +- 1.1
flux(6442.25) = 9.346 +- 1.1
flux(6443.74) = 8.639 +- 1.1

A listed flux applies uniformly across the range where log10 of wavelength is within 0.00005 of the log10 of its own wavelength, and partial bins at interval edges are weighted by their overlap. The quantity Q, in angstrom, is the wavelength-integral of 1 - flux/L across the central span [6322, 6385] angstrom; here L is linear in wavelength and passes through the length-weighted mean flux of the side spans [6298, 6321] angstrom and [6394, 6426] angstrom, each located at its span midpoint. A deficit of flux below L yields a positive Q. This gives 3.1 angstrom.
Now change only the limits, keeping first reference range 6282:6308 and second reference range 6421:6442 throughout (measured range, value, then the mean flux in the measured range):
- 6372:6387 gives 1.94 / 7.13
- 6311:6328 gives -1.26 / 8.34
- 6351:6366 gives 0.47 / 7.79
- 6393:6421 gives -0.39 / 8.51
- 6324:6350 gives -1.08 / 8.21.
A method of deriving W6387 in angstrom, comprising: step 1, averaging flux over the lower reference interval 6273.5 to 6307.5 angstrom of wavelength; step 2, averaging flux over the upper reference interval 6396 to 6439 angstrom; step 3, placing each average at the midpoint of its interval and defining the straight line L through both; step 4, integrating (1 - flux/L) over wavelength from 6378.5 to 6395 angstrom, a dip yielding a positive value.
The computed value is 2.4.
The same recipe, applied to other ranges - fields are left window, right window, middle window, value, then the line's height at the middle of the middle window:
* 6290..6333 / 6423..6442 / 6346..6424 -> 3.4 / 8.28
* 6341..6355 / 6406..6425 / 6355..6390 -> 4.7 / 8.41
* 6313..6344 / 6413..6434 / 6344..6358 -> 0.8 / 8.31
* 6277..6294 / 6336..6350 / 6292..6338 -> 1.5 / 8.26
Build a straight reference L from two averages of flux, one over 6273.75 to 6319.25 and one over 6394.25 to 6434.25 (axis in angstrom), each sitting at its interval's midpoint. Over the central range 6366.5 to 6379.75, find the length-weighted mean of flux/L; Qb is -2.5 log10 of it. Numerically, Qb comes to 0.20 mag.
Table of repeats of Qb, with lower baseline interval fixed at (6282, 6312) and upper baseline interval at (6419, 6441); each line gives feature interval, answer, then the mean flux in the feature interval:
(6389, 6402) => 0.02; 8.16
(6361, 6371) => 0.04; 7.78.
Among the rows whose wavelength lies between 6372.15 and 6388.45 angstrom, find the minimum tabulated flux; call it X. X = 6.425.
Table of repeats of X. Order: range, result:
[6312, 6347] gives 7.099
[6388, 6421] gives 6.284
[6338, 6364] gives 5.395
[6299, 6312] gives 5.961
